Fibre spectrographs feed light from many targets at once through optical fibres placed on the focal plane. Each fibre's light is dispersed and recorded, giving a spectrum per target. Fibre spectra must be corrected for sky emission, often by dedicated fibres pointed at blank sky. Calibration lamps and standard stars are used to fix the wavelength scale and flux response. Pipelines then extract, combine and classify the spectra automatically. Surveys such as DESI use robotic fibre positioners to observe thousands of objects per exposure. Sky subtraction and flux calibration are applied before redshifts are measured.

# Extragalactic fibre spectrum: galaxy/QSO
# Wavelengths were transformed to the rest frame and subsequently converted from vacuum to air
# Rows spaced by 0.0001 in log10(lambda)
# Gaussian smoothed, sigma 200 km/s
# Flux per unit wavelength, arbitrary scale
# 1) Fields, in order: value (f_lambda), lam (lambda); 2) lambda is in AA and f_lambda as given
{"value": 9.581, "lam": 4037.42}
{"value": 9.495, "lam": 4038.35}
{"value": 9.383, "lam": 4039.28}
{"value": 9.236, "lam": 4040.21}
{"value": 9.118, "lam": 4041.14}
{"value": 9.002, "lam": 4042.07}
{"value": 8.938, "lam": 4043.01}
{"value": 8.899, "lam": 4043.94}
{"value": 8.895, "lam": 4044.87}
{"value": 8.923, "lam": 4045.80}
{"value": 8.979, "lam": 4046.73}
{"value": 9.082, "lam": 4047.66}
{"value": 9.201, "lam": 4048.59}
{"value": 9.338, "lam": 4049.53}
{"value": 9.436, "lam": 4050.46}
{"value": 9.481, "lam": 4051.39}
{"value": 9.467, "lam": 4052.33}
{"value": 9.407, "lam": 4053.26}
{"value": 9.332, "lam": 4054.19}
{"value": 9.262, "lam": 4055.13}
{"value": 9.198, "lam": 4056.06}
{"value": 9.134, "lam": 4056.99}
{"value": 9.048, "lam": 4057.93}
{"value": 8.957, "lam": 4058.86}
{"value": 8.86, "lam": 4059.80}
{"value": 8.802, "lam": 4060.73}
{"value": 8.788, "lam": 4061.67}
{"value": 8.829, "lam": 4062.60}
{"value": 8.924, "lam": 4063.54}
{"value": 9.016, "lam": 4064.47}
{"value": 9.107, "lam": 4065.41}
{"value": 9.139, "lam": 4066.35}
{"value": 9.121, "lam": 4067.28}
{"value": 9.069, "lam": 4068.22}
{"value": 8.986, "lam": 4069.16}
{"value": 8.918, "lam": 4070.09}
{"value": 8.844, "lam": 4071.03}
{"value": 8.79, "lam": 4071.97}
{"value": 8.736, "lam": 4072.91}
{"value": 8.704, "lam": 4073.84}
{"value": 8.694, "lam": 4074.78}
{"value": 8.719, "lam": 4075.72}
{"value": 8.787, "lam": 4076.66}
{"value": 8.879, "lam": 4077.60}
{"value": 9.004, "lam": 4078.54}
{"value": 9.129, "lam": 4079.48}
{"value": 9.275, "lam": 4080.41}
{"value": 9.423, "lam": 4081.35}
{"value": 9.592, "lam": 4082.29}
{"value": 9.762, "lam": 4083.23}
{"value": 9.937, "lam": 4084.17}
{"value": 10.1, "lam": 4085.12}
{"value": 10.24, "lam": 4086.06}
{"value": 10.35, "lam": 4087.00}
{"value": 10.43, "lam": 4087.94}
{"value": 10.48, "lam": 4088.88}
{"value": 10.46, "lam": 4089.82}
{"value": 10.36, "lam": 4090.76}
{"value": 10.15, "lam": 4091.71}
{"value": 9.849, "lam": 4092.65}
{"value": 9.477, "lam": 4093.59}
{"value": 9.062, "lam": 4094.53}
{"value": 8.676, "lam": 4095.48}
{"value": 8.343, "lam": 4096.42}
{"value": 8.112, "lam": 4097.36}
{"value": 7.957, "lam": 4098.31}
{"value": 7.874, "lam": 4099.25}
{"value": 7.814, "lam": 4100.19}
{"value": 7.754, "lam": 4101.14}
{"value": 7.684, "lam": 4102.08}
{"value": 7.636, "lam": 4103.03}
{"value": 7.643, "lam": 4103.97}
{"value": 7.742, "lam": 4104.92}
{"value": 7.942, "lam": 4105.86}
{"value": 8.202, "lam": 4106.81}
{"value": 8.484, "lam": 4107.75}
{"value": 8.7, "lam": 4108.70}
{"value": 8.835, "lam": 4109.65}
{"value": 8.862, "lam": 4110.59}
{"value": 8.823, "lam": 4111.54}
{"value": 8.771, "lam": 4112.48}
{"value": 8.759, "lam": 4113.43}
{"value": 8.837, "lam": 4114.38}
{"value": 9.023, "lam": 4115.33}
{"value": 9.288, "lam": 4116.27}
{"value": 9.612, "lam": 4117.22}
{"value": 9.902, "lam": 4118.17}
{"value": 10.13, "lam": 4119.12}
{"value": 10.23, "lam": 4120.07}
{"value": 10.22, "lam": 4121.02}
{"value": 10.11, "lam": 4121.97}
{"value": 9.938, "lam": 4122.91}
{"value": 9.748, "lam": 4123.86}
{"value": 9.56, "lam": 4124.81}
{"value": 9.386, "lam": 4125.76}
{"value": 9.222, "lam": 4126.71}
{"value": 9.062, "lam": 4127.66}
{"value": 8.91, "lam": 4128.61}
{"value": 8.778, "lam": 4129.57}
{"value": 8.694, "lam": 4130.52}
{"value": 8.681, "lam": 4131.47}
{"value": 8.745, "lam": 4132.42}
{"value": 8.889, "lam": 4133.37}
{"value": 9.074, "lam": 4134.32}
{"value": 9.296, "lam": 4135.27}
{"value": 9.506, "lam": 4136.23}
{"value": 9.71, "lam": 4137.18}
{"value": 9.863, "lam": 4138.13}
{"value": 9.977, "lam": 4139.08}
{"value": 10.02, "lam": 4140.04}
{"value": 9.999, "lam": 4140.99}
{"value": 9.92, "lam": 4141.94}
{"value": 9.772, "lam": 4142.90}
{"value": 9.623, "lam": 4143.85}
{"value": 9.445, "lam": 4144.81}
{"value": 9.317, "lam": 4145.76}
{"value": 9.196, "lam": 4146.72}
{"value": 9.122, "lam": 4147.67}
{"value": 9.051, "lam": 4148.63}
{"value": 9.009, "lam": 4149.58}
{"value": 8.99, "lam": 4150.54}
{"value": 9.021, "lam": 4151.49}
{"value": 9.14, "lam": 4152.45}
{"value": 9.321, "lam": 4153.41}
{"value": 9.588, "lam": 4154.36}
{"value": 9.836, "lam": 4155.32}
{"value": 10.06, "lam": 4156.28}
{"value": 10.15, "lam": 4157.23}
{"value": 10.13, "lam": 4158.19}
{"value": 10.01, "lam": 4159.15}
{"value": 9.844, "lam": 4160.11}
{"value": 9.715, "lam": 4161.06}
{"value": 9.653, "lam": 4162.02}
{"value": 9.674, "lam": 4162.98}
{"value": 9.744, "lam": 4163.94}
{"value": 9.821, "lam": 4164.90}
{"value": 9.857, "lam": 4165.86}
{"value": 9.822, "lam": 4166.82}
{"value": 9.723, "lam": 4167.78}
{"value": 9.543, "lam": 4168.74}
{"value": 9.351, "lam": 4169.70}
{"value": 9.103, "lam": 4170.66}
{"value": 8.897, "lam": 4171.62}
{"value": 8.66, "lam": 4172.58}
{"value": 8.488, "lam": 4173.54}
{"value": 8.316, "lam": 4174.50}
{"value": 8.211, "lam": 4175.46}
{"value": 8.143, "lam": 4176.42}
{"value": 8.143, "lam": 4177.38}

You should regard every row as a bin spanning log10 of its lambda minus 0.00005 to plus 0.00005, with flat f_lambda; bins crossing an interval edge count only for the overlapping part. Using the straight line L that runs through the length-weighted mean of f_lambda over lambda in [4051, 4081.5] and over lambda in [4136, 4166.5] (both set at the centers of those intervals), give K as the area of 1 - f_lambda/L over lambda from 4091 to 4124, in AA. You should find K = 1.61 AA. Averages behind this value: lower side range 9.02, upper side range 9.63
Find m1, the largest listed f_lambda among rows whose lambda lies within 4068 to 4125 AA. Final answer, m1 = 10.48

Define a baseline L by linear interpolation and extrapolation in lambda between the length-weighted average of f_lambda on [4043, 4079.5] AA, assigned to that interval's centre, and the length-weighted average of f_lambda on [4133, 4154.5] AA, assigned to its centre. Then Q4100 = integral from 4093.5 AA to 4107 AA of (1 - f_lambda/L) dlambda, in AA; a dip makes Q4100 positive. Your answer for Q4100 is 1.6 AA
